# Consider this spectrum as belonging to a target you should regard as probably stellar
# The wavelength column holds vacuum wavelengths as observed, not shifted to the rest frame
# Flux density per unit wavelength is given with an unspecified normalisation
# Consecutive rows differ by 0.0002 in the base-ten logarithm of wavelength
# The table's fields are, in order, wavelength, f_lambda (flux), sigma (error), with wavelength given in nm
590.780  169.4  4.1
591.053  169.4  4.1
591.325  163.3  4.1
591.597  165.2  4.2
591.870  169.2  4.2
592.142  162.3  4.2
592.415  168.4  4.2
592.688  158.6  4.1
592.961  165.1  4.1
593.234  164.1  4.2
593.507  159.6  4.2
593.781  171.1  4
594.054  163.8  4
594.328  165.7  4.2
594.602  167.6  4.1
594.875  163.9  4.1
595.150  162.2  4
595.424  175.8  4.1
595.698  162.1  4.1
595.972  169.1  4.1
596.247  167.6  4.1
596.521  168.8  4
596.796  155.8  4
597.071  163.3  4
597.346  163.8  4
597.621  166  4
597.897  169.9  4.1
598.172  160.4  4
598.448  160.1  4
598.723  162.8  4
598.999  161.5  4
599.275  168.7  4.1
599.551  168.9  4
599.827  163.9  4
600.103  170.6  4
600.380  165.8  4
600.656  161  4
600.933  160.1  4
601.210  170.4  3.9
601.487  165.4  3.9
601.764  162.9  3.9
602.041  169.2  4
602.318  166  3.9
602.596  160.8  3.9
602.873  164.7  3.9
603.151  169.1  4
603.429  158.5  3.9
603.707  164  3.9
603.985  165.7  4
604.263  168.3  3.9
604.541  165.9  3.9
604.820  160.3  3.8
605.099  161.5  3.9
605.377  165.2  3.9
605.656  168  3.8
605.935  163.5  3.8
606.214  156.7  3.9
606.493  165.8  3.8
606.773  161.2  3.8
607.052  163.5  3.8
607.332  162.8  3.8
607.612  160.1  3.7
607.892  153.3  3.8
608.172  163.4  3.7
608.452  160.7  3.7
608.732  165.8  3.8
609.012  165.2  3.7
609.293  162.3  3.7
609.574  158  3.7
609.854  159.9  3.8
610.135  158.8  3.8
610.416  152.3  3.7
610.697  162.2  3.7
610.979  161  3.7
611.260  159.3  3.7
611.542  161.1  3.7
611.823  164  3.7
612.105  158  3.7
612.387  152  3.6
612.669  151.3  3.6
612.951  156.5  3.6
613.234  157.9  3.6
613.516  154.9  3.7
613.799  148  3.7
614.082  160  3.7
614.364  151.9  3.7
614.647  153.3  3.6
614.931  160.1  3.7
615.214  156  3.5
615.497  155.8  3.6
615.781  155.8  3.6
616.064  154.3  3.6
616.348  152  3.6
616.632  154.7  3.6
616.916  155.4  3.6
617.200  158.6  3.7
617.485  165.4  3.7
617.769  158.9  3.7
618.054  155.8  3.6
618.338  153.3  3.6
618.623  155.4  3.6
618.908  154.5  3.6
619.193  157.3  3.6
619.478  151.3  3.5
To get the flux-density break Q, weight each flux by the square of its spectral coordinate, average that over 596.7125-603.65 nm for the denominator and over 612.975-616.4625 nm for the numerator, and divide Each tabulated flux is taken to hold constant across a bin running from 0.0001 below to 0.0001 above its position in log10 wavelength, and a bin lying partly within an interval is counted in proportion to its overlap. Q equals 1.0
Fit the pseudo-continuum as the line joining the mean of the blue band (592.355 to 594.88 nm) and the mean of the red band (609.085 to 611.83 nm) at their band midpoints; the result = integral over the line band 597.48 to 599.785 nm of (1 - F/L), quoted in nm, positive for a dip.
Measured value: -0.02 nm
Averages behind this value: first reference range 165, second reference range 160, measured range 165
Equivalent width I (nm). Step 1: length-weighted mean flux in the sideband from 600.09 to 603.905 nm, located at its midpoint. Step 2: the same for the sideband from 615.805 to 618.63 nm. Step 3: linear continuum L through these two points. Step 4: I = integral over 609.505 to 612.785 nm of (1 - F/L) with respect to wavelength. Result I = 0.03 nm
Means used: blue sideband 165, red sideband 156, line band 158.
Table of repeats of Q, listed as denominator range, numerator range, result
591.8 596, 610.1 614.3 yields 1.01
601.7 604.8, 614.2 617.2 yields 0.98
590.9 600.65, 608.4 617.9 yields 1.01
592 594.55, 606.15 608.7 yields 1.03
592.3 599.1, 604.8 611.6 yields 1.02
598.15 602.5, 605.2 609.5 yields 1.01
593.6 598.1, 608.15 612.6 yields 1.01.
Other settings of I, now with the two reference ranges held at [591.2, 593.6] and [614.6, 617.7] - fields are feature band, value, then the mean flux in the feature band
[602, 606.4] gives -0.10 nm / 164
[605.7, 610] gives -0.06 nm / 162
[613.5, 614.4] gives 0.02 nm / 154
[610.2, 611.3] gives 0.00 nm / 159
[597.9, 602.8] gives -0.10 nm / 165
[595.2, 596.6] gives -0.05 nm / 168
